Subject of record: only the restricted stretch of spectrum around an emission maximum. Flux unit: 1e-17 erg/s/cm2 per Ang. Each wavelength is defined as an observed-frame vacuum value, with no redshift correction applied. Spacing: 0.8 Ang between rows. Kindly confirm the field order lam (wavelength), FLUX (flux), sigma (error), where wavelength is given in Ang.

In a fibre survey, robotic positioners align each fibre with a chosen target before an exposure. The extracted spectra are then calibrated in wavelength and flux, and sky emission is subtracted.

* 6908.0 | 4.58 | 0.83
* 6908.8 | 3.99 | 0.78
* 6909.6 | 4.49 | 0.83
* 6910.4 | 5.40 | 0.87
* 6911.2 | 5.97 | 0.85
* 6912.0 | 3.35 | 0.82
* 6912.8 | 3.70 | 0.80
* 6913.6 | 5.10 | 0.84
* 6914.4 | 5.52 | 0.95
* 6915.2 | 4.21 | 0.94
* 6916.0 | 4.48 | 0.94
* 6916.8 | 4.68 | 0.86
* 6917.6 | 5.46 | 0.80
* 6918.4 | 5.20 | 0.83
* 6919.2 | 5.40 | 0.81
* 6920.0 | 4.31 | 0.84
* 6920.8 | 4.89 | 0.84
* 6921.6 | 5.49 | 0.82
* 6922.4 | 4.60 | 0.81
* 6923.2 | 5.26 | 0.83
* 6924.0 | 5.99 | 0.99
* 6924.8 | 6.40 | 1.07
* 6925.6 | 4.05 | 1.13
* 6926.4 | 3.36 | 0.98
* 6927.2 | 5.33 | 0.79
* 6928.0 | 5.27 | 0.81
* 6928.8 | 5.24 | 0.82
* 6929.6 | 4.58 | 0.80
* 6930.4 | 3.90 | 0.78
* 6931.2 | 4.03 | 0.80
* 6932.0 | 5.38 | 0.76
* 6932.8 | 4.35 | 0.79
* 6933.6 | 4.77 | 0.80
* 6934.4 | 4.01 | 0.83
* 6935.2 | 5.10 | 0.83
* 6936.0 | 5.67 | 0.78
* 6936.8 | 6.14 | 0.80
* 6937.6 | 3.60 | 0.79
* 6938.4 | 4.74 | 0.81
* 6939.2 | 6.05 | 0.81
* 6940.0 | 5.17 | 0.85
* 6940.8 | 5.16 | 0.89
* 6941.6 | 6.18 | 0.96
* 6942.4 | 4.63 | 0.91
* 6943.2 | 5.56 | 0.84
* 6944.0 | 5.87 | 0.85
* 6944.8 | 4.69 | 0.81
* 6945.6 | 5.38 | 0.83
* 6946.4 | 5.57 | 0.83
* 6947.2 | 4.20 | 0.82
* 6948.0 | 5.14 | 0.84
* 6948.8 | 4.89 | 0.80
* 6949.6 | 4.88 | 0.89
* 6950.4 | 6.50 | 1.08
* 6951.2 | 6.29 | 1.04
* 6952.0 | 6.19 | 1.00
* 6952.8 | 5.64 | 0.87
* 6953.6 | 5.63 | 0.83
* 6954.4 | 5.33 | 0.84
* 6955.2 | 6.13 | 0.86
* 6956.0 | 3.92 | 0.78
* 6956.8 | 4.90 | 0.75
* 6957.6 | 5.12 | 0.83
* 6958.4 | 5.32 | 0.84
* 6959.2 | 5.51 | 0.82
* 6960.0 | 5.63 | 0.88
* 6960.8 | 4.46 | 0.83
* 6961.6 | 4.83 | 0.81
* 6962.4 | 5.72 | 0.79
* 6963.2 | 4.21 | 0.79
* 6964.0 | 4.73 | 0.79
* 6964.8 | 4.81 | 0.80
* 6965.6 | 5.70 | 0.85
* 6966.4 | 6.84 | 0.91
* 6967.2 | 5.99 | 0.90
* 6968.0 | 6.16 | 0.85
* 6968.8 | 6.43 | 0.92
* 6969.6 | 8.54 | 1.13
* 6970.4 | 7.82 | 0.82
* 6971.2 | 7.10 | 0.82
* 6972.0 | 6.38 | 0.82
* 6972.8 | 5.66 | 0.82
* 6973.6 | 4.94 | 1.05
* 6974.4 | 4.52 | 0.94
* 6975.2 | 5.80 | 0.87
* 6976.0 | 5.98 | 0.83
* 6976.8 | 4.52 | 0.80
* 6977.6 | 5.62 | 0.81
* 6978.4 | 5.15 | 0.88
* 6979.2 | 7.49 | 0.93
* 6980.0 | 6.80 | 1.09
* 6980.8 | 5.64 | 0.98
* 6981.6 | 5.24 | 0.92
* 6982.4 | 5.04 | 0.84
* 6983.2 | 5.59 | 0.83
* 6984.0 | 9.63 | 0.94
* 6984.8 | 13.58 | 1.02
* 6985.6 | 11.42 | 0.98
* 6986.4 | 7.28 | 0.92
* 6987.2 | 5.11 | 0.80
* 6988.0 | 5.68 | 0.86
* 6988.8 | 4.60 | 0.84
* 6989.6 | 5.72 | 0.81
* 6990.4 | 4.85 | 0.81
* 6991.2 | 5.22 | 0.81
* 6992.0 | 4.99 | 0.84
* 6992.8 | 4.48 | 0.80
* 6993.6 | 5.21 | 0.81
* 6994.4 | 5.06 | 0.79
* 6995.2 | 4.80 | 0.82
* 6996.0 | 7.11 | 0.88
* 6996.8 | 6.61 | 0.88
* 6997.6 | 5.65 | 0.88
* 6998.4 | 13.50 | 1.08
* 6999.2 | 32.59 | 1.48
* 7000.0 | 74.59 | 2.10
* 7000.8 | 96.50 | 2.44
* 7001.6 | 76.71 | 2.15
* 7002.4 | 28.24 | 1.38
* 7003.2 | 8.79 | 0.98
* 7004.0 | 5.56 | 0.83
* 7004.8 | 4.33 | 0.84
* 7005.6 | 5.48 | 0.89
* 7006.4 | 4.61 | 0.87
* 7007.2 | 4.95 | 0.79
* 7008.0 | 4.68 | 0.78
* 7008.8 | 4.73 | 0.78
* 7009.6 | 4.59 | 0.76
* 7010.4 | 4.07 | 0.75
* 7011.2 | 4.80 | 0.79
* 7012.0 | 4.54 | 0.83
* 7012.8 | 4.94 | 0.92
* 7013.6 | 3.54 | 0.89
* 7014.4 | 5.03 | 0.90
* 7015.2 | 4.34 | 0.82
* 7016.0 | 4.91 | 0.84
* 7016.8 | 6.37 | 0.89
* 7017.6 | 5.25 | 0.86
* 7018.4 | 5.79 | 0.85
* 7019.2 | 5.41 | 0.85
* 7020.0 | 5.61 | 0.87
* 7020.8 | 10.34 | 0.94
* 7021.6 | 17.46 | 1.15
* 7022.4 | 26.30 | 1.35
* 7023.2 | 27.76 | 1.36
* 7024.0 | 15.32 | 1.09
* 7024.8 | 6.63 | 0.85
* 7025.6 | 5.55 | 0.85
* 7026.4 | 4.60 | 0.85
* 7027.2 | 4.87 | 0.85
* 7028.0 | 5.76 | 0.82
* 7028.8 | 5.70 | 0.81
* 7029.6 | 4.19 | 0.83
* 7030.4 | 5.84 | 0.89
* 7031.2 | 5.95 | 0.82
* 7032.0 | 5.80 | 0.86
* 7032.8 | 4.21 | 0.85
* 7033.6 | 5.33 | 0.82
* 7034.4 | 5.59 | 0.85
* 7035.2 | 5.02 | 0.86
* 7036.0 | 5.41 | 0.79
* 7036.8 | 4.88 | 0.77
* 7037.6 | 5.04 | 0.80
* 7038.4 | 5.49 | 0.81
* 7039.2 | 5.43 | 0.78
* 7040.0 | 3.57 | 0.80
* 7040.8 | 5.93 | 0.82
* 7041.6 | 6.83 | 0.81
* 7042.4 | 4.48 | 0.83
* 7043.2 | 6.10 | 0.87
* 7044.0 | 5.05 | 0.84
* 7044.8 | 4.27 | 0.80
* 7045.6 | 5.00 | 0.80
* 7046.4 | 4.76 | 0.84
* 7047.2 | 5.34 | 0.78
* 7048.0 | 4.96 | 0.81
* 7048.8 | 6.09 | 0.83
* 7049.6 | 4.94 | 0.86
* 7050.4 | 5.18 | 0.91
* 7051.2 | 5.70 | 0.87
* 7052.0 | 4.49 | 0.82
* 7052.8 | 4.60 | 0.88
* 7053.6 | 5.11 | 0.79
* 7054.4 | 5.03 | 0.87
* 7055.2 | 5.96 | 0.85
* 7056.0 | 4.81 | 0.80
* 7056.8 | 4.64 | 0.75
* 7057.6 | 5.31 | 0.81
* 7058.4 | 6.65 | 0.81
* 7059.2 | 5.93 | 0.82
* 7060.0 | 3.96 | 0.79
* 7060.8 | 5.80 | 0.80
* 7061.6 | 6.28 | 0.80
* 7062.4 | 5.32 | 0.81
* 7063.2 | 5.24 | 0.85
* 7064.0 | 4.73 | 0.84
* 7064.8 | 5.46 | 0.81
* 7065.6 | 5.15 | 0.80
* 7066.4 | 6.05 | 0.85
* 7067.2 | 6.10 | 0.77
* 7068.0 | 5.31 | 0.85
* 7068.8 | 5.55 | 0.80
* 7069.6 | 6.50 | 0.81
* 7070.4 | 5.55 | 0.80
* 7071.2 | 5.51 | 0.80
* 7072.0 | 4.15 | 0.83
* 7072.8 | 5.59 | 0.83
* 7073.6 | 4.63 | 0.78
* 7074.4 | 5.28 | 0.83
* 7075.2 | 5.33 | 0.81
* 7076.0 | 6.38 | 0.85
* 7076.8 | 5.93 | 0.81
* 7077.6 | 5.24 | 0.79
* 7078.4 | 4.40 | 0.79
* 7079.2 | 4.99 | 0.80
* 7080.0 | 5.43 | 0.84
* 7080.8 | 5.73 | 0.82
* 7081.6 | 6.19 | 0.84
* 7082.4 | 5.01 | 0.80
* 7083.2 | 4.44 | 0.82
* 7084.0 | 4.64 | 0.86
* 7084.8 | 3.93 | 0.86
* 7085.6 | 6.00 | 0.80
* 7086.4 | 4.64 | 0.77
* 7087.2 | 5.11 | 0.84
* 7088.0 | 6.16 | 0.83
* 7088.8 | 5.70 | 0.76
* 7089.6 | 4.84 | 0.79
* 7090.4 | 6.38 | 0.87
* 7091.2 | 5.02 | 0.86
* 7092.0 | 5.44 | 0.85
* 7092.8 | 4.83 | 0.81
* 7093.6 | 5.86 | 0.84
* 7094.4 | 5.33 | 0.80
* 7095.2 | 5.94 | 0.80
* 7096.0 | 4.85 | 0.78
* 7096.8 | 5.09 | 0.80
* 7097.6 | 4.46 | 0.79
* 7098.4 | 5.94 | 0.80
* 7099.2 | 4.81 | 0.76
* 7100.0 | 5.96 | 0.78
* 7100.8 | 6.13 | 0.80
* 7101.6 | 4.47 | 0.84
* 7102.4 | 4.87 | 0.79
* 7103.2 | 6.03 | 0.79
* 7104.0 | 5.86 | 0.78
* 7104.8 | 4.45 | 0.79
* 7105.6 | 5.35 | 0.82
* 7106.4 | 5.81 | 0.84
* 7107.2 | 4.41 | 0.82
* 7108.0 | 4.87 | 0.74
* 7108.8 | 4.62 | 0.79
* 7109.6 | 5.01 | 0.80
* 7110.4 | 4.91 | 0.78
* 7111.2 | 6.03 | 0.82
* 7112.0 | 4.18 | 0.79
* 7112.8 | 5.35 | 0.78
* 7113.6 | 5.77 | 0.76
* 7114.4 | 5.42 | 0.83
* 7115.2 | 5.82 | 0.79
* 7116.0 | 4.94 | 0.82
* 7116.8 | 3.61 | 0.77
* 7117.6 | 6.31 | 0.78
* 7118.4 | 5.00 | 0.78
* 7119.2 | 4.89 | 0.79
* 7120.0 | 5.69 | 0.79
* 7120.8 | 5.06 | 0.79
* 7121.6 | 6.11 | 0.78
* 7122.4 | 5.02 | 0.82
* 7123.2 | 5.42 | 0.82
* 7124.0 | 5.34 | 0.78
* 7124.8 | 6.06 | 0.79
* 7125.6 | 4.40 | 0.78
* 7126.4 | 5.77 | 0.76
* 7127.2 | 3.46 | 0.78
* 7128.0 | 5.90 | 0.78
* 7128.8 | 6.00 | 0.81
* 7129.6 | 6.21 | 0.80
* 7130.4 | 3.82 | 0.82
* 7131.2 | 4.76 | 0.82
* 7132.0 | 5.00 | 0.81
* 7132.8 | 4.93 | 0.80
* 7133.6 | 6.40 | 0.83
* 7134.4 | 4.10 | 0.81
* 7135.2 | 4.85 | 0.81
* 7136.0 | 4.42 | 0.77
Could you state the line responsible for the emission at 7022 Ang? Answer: [N II]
